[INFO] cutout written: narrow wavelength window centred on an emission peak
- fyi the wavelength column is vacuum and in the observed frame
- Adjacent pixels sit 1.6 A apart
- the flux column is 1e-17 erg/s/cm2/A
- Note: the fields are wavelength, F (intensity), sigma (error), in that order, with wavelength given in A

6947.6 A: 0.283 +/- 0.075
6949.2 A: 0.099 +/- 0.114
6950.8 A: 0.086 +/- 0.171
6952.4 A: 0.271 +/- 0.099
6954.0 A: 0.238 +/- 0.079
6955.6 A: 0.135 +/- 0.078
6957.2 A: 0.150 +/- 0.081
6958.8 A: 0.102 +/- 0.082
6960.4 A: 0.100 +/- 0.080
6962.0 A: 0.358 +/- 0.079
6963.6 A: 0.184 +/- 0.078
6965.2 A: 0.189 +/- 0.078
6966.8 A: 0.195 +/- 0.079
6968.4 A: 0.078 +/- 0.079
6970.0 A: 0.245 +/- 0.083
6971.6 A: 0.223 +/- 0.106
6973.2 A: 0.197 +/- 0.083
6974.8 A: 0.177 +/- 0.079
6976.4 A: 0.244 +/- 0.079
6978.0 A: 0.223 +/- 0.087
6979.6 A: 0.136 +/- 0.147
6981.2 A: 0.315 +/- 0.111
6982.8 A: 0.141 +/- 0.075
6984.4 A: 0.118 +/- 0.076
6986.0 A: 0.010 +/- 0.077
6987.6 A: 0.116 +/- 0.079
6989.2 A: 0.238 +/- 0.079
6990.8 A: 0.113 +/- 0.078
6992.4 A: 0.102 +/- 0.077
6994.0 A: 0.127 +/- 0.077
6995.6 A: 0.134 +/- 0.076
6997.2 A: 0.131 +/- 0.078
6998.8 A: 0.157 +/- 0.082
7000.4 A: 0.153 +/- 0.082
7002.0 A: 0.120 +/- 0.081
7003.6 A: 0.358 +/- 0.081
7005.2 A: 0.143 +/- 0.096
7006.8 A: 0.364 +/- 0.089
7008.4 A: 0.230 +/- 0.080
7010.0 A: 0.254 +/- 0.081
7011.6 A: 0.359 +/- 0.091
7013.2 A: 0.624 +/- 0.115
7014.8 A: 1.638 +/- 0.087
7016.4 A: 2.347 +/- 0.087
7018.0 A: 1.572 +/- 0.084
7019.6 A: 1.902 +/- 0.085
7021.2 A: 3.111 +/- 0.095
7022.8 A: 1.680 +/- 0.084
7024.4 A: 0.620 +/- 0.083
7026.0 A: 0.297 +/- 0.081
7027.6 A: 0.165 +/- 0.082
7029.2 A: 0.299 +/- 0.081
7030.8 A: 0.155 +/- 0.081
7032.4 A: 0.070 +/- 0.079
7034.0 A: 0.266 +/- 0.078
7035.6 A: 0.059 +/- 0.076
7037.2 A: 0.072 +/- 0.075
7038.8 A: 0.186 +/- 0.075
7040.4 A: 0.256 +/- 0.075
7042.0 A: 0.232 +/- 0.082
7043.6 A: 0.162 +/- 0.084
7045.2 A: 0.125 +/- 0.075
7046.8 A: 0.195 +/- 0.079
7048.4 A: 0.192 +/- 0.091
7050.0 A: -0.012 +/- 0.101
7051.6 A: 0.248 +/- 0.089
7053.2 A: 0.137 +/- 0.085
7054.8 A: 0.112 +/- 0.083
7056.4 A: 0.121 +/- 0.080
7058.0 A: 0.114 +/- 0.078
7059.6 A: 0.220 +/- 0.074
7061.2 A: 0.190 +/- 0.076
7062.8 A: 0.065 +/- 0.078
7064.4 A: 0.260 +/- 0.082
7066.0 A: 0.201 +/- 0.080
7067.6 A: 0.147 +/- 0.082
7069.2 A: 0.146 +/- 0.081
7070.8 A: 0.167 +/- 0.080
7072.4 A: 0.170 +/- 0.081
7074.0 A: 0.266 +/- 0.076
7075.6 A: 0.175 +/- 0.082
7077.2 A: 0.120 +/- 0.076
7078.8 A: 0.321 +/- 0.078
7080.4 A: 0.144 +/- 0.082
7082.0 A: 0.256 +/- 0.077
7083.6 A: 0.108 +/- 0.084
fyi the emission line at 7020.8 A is [O II] 3727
